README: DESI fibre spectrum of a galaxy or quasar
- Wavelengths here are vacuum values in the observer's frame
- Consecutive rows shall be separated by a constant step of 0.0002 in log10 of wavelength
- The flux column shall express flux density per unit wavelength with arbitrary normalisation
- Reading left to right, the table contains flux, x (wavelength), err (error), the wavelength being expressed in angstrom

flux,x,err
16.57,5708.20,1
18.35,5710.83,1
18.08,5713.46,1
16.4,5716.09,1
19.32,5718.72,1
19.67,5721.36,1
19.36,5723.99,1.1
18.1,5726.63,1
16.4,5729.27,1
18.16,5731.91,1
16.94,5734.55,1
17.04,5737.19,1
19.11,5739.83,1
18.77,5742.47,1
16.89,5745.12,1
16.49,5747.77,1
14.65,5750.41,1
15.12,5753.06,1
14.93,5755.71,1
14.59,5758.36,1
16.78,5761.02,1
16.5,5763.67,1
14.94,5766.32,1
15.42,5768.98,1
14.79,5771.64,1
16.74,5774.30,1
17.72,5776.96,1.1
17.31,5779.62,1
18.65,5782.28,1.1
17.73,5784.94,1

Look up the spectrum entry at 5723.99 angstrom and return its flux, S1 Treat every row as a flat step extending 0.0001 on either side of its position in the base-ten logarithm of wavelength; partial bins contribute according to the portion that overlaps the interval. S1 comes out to 19.36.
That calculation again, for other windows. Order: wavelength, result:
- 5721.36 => 19.67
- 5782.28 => 18.65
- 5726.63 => 18.1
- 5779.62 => 17.31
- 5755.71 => 14.93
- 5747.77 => 16.49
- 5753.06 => 15.12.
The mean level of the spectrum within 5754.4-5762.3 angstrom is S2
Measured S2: 15.4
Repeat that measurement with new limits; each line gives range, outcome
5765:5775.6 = 15.5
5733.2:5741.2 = 17.7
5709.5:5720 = 18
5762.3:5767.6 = 15.8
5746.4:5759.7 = 15.2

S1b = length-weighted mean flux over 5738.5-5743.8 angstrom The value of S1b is 18.9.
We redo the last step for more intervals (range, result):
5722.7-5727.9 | 18.7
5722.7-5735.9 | 17.8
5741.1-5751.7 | 16.7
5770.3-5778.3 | 16.4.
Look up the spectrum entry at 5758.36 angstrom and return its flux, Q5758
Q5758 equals 14.59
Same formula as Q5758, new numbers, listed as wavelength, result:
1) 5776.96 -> 17.72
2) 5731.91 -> 18.16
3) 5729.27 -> 16.4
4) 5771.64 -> 14.79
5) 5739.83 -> 19.11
